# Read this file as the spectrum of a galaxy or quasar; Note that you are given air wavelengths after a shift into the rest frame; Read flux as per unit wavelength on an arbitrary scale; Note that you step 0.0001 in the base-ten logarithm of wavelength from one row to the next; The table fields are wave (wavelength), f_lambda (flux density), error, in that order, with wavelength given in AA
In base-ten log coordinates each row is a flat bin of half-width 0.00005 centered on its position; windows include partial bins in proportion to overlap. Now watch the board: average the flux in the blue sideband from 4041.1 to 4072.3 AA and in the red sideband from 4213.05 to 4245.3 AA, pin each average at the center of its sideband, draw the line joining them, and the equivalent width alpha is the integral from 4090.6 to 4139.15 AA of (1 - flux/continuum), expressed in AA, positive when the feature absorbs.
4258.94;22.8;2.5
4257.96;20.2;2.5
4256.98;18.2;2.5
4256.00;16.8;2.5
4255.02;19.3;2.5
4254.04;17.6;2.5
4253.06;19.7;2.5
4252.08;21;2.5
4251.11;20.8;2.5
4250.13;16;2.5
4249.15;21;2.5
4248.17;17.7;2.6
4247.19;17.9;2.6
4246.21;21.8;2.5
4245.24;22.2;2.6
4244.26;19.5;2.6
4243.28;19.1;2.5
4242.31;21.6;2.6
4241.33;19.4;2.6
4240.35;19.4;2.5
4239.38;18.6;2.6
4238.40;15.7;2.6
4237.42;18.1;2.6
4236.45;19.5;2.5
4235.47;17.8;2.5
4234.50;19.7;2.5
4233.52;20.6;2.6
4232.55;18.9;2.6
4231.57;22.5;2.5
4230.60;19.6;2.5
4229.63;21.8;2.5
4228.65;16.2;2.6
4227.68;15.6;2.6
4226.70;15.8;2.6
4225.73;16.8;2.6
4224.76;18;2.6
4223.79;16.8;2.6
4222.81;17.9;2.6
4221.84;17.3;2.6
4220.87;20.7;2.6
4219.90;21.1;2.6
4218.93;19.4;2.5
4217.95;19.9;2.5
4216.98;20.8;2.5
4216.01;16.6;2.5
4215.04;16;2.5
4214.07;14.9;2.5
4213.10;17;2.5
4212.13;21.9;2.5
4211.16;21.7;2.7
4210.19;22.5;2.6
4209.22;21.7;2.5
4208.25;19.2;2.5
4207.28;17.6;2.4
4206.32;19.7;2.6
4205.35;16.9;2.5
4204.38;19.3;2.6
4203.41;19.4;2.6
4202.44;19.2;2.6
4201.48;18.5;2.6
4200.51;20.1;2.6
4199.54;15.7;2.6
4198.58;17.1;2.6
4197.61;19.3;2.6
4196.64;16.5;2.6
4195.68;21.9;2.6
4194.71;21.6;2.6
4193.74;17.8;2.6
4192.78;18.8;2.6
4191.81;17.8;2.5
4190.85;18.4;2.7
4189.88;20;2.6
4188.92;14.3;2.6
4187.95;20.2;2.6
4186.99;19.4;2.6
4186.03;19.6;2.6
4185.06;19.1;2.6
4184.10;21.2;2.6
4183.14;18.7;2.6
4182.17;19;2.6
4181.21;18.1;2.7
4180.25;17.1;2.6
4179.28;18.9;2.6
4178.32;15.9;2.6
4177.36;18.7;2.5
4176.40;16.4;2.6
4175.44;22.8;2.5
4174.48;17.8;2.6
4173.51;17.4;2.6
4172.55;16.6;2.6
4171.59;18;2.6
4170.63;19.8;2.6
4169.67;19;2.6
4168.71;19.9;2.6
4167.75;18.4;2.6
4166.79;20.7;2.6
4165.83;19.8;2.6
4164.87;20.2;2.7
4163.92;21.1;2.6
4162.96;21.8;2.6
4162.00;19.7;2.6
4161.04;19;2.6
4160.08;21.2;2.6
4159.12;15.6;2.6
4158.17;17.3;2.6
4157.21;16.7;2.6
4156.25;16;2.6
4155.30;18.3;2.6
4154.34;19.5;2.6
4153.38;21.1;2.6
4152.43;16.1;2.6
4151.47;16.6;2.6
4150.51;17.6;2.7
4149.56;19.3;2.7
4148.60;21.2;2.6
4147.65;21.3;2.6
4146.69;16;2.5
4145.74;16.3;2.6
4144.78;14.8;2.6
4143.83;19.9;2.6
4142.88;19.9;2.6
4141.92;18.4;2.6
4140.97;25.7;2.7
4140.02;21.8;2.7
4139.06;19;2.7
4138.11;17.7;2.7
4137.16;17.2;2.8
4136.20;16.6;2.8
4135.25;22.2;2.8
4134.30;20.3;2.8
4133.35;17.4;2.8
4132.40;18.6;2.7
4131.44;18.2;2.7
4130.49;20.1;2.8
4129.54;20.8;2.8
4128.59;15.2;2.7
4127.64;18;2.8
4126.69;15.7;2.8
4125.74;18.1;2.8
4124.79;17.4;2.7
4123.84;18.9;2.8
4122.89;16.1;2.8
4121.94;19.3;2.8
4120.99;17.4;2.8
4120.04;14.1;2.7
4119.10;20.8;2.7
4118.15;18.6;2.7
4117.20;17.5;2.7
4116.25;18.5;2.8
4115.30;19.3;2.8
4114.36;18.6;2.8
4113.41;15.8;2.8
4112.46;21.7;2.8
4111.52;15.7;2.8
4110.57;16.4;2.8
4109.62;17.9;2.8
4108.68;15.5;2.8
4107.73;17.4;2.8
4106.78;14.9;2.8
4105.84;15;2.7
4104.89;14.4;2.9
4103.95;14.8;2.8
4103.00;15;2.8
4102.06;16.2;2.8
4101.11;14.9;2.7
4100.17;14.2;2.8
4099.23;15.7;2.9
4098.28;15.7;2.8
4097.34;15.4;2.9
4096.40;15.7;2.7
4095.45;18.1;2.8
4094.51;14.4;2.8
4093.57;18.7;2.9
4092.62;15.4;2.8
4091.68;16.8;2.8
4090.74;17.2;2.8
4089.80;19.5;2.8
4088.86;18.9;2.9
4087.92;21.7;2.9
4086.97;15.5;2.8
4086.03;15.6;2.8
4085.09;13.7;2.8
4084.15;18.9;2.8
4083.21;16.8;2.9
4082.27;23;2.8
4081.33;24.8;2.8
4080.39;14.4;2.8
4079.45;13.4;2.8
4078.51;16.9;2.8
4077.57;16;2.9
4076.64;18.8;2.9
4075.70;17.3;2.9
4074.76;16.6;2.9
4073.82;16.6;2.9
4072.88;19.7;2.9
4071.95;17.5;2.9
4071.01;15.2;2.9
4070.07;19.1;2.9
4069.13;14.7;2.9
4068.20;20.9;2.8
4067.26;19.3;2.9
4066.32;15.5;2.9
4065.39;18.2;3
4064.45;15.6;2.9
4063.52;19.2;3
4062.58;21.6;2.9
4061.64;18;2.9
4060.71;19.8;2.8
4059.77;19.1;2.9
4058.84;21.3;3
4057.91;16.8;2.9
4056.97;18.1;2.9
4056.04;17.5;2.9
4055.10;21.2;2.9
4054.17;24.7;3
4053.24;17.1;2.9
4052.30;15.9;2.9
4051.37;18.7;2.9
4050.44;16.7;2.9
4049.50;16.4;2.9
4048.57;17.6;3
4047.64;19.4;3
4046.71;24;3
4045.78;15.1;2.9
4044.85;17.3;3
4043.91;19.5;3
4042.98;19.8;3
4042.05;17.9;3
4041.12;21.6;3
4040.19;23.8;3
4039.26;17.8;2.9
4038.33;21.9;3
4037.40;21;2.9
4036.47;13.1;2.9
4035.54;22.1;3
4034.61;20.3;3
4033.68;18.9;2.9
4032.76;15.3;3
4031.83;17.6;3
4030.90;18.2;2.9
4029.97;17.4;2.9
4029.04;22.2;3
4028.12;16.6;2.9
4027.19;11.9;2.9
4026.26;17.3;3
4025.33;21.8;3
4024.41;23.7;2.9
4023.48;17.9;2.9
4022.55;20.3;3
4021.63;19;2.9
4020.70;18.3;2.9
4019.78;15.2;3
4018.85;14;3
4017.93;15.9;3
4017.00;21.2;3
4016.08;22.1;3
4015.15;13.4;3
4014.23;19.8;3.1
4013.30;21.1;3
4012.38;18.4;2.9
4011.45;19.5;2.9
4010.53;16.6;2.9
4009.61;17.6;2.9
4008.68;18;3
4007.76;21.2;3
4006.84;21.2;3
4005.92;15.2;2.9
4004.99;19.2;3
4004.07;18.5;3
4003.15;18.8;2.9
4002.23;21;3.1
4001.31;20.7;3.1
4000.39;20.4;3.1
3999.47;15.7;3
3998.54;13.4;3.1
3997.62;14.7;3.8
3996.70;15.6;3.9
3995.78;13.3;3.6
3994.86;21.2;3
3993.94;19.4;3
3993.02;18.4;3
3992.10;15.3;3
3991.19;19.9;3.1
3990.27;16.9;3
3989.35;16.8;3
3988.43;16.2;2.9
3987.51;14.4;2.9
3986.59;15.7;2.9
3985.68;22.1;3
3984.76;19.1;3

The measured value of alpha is 3.5 AA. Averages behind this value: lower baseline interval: 18.5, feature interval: 17.2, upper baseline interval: 18.6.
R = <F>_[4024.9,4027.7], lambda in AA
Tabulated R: 16.9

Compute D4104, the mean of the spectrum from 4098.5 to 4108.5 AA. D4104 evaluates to 15.3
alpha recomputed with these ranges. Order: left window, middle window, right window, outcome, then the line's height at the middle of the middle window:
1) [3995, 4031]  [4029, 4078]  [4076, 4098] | -2.3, 17.7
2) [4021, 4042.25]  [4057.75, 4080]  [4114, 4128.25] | 0.9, 18.5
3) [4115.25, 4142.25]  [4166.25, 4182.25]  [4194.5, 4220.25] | 0.3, 18.9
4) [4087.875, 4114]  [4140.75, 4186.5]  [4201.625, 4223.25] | -2.1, 18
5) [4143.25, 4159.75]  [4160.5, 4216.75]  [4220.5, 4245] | -2.0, 18.3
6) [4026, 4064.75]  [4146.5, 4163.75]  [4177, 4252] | 0.2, 18.8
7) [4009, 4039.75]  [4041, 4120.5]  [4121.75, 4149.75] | 4.0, 18.6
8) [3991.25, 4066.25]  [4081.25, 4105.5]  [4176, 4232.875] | 2.3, 18.6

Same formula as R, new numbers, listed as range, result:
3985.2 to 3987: 19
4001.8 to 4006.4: 18.5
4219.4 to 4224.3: 18.8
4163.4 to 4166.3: 20.4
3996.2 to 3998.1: 15.1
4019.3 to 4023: 18.2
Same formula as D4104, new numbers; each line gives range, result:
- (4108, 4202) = 18.5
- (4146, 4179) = 18.7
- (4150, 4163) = 18.2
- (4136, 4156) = 18.8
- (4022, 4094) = 18.4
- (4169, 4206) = 18.6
